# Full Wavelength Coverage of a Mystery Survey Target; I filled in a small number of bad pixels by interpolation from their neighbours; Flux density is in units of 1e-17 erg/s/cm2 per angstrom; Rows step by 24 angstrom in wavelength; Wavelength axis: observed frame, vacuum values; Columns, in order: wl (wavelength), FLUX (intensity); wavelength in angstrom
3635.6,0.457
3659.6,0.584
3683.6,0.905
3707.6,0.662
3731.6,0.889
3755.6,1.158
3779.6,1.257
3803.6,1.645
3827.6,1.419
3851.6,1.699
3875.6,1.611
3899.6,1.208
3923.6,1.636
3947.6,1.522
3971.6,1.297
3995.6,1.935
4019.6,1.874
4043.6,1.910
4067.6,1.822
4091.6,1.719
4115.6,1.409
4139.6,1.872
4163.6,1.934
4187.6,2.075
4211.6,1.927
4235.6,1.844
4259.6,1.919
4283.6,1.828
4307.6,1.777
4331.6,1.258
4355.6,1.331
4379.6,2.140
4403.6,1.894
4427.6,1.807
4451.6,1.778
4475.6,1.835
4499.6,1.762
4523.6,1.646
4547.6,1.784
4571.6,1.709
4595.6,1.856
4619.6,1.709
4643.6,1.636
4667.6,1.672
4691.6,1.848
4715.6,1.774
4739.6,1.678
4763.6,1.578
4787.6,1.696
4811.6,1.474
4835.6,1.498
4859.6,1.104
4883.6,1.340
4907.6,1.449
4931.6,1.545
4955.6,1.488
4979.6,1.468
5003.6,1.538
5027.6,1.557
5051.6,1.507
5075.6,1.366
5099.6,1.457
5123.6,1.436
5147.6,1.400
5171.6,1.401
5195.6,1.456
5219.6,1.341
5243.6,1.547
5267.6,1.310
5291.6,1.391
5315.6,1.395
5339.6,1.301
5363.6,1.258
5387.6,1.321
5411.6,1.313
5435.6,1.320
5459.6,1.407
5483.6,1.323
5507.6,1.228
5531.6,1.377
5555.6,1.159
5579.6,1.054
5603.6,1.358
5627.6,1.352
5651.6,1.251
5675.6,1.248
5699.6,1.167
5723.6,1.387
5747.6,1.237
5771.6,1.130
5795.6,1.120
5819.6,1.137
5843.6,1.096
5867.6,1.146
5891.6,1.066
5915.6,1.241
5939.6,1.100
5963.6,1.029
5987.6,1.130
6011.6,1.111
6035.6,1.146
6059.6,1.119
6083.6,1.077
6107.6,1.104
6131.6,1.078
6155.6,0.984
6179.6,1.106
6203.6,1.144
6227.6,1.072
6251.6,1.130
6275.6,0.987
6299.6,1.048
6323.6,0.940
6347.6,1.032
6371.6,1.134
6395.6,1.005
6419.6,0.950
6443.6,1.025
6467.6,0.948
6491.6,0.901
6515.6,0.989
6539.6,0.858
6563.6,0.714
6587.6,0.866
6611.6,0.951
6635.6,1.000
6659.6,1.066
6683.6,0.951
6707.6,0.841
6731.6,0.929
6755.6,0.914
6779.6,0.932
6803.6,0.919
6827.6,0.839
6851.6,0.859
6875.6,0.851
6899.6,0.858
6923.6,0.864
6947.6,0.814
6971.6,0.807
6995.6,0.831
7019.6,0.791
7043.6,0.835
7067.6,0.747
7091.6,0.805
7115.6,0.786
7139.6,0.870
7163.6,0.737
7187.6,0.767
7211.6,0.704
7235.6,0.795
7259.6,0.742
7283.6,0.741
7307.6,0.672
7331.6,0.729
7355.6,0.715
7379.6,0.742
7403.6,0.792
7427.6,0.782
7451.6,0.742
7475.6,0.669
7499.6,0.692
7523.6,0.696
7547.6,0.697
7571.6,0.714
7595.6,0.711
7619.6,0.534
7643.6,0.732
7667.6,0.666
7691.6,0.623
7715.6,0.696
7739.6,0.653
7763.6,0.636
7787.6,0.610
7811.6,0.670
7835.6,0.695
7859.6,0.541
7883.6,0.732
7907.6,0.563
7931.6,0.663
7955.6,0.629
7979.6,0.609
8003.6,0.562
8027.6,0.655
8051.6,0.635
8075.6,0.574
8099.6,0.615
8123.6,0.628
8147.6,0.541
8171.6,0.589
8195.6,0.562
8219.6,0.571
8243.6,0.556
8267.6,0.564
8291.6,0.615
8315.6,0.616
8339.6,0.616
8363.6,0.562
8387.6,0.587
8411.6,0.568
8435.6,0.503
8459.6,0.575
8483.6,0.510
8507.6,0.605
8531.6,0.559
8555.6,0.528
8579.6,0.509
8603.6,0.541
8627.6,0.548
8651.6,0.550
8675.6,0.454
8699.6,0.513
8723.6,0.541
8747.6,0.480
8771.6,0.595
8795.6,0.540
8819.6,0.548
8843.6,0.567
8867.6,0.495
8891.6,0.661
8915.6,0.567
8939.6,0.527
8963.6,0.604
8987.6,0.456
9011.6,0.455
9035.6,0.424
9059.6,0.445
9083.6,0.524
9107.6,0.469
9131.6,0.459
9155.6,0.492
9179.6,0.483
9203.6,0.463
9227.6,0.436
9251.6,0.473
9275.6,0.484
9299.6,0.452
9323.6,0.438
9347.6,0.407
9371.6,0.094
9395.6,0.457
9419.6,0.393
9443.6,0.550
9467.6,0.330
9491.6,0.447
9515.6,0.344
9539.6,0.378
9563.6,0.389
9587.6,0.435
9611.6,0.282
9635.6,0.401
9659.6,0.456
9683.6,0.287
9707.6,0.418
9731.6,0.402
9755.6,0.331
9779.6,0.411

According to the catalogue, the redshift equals 0.000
